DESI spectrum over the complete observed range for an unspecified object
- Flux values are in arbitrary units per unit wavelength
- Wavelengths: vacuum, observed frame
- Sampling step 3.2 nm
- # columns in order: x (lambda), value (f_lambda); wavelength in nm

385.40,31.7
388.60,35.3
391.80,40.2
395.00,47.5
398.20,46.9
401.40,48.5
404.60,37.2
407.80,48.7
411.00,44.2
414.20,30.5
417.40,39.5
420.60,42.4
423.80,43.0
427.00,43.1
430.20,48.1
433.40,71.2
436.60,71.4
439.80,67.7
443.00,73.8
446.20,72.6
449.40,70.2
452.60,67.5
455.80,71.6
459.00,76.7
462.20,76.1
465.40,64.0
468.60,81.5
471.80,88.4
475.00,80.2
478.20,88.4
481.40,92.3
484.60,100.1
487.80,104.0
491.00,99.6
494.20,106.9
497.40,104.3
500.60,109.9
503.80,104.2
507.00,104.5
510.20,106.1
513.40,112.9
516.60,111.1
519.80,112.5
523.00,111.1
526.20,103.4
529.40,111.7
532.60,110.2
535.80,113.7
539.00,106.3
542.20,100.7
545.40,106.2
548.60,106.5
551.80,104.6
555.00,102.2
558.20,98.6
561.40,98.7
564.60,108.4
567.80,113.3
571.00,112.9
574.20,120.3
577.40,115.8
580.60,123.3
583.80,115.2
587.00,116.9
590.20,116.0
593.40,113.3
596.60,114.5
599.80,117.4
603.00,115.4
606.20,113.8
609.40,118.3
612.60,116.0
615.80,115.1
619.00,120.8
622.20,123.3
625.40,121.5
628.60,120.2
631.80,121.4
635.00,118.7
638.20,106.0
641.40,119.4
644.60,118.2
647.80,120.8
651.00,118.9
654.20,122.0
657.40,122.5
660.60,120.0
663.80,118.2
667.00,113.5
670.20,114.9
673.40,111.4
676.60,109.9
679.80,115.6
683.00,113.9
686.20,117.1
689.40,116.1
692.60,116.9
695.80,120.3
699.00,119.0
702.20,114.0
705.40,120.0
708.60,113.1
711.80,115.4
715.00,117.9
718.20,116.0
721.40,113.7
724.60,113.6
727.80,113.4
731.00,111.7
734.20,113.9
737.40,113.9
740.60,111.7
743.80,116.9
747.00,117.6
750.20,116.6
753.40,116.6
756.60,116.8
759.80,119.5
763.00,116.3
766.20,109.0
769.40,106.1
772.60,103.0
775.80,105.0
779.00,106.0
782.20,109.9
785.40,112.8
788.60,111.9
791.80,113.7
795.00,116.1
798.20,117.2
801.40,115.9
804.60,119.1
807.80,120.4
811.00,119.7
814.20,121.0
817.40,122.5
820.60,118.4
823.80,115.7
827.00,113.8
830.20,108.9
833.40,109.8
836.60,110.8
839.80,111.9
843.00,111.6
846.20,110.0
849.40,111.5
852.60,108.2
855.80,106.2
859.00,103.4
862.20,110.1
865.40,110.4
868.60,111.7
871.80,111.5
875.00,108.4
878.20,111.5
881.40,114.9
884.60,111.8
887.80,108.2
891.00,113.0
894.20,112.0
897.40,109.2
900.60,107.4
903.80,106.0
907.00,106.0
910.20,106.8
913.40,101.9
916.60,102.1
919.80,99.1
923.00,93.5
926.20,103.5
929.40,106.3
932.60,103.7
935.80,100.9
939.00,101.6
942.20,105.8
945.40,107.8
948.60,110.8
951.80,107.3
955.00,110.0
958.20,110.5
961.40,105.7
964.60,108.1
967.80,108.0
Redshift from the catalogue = 0.08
